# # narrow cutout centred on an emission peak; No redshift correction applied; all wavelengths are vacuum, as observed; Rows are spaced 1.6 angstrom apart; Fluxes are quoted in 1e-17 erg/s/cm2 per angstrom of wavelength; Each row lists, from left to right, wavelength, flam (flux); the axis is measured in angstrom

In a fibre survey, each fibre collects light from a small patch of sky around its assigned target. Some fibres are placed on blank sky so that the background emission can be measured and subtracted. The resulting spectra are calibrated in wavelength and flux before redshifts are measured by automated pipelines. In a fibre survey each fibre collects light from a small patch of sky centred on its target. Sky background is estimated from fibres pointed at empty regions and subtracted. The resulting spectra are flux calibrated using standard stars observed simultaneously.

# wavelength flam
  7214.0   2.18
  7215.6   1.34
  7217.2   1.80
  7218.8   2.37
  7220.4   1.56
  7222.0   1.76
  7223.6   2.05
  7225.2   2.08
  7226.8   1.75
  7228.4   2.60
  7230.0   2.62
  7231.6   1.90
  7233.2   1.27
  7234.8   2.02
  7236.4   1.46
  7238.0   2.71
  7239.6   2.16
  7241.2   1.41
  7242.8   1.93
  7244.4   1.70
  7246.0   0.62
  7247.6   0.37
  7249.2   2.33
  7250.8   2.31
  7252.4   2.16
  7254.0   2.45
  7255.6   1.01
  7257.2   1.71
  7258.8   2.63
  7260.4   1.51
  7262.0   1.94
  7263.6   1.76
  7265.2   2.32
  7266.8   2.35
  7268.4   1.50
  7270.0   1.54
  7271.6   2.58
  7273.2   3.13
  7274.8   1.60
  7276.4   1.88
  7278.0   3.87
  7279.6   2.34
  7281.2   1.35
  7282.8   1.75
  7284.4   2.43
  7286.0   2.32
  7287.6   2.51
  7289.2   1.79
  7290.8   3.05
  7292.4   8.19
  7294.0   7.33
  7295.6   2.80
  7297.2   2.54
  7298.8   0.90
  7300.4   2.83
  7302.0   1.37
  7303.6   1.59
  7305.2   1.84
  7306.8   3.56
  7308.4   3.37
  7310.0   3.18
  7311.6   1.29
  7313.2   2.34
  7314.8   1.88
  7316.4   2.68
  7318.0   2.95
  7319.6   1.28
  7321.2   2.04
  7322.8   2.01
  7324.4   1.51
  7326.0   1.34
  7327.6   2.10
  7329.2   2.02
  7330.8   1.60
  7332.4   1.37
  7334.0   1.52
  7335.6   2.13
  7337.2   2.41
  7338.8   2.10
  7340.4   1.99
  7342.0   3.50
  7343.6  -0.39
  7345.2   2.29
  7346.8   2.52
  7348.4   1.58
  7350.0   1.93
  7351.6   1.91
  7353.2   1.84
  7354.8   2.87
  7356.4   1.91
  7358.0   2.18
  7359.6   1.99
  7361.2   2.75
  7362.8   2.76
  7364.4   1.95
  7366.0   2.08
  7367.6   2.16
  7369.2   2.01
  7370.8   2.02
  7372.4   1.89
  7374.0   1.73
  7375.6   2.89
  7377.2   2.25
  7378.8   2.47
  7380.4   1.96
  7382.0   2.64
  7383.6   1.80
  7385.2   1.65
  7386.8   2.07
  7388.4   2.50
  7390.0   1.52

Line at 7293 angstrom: [S II] 6716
